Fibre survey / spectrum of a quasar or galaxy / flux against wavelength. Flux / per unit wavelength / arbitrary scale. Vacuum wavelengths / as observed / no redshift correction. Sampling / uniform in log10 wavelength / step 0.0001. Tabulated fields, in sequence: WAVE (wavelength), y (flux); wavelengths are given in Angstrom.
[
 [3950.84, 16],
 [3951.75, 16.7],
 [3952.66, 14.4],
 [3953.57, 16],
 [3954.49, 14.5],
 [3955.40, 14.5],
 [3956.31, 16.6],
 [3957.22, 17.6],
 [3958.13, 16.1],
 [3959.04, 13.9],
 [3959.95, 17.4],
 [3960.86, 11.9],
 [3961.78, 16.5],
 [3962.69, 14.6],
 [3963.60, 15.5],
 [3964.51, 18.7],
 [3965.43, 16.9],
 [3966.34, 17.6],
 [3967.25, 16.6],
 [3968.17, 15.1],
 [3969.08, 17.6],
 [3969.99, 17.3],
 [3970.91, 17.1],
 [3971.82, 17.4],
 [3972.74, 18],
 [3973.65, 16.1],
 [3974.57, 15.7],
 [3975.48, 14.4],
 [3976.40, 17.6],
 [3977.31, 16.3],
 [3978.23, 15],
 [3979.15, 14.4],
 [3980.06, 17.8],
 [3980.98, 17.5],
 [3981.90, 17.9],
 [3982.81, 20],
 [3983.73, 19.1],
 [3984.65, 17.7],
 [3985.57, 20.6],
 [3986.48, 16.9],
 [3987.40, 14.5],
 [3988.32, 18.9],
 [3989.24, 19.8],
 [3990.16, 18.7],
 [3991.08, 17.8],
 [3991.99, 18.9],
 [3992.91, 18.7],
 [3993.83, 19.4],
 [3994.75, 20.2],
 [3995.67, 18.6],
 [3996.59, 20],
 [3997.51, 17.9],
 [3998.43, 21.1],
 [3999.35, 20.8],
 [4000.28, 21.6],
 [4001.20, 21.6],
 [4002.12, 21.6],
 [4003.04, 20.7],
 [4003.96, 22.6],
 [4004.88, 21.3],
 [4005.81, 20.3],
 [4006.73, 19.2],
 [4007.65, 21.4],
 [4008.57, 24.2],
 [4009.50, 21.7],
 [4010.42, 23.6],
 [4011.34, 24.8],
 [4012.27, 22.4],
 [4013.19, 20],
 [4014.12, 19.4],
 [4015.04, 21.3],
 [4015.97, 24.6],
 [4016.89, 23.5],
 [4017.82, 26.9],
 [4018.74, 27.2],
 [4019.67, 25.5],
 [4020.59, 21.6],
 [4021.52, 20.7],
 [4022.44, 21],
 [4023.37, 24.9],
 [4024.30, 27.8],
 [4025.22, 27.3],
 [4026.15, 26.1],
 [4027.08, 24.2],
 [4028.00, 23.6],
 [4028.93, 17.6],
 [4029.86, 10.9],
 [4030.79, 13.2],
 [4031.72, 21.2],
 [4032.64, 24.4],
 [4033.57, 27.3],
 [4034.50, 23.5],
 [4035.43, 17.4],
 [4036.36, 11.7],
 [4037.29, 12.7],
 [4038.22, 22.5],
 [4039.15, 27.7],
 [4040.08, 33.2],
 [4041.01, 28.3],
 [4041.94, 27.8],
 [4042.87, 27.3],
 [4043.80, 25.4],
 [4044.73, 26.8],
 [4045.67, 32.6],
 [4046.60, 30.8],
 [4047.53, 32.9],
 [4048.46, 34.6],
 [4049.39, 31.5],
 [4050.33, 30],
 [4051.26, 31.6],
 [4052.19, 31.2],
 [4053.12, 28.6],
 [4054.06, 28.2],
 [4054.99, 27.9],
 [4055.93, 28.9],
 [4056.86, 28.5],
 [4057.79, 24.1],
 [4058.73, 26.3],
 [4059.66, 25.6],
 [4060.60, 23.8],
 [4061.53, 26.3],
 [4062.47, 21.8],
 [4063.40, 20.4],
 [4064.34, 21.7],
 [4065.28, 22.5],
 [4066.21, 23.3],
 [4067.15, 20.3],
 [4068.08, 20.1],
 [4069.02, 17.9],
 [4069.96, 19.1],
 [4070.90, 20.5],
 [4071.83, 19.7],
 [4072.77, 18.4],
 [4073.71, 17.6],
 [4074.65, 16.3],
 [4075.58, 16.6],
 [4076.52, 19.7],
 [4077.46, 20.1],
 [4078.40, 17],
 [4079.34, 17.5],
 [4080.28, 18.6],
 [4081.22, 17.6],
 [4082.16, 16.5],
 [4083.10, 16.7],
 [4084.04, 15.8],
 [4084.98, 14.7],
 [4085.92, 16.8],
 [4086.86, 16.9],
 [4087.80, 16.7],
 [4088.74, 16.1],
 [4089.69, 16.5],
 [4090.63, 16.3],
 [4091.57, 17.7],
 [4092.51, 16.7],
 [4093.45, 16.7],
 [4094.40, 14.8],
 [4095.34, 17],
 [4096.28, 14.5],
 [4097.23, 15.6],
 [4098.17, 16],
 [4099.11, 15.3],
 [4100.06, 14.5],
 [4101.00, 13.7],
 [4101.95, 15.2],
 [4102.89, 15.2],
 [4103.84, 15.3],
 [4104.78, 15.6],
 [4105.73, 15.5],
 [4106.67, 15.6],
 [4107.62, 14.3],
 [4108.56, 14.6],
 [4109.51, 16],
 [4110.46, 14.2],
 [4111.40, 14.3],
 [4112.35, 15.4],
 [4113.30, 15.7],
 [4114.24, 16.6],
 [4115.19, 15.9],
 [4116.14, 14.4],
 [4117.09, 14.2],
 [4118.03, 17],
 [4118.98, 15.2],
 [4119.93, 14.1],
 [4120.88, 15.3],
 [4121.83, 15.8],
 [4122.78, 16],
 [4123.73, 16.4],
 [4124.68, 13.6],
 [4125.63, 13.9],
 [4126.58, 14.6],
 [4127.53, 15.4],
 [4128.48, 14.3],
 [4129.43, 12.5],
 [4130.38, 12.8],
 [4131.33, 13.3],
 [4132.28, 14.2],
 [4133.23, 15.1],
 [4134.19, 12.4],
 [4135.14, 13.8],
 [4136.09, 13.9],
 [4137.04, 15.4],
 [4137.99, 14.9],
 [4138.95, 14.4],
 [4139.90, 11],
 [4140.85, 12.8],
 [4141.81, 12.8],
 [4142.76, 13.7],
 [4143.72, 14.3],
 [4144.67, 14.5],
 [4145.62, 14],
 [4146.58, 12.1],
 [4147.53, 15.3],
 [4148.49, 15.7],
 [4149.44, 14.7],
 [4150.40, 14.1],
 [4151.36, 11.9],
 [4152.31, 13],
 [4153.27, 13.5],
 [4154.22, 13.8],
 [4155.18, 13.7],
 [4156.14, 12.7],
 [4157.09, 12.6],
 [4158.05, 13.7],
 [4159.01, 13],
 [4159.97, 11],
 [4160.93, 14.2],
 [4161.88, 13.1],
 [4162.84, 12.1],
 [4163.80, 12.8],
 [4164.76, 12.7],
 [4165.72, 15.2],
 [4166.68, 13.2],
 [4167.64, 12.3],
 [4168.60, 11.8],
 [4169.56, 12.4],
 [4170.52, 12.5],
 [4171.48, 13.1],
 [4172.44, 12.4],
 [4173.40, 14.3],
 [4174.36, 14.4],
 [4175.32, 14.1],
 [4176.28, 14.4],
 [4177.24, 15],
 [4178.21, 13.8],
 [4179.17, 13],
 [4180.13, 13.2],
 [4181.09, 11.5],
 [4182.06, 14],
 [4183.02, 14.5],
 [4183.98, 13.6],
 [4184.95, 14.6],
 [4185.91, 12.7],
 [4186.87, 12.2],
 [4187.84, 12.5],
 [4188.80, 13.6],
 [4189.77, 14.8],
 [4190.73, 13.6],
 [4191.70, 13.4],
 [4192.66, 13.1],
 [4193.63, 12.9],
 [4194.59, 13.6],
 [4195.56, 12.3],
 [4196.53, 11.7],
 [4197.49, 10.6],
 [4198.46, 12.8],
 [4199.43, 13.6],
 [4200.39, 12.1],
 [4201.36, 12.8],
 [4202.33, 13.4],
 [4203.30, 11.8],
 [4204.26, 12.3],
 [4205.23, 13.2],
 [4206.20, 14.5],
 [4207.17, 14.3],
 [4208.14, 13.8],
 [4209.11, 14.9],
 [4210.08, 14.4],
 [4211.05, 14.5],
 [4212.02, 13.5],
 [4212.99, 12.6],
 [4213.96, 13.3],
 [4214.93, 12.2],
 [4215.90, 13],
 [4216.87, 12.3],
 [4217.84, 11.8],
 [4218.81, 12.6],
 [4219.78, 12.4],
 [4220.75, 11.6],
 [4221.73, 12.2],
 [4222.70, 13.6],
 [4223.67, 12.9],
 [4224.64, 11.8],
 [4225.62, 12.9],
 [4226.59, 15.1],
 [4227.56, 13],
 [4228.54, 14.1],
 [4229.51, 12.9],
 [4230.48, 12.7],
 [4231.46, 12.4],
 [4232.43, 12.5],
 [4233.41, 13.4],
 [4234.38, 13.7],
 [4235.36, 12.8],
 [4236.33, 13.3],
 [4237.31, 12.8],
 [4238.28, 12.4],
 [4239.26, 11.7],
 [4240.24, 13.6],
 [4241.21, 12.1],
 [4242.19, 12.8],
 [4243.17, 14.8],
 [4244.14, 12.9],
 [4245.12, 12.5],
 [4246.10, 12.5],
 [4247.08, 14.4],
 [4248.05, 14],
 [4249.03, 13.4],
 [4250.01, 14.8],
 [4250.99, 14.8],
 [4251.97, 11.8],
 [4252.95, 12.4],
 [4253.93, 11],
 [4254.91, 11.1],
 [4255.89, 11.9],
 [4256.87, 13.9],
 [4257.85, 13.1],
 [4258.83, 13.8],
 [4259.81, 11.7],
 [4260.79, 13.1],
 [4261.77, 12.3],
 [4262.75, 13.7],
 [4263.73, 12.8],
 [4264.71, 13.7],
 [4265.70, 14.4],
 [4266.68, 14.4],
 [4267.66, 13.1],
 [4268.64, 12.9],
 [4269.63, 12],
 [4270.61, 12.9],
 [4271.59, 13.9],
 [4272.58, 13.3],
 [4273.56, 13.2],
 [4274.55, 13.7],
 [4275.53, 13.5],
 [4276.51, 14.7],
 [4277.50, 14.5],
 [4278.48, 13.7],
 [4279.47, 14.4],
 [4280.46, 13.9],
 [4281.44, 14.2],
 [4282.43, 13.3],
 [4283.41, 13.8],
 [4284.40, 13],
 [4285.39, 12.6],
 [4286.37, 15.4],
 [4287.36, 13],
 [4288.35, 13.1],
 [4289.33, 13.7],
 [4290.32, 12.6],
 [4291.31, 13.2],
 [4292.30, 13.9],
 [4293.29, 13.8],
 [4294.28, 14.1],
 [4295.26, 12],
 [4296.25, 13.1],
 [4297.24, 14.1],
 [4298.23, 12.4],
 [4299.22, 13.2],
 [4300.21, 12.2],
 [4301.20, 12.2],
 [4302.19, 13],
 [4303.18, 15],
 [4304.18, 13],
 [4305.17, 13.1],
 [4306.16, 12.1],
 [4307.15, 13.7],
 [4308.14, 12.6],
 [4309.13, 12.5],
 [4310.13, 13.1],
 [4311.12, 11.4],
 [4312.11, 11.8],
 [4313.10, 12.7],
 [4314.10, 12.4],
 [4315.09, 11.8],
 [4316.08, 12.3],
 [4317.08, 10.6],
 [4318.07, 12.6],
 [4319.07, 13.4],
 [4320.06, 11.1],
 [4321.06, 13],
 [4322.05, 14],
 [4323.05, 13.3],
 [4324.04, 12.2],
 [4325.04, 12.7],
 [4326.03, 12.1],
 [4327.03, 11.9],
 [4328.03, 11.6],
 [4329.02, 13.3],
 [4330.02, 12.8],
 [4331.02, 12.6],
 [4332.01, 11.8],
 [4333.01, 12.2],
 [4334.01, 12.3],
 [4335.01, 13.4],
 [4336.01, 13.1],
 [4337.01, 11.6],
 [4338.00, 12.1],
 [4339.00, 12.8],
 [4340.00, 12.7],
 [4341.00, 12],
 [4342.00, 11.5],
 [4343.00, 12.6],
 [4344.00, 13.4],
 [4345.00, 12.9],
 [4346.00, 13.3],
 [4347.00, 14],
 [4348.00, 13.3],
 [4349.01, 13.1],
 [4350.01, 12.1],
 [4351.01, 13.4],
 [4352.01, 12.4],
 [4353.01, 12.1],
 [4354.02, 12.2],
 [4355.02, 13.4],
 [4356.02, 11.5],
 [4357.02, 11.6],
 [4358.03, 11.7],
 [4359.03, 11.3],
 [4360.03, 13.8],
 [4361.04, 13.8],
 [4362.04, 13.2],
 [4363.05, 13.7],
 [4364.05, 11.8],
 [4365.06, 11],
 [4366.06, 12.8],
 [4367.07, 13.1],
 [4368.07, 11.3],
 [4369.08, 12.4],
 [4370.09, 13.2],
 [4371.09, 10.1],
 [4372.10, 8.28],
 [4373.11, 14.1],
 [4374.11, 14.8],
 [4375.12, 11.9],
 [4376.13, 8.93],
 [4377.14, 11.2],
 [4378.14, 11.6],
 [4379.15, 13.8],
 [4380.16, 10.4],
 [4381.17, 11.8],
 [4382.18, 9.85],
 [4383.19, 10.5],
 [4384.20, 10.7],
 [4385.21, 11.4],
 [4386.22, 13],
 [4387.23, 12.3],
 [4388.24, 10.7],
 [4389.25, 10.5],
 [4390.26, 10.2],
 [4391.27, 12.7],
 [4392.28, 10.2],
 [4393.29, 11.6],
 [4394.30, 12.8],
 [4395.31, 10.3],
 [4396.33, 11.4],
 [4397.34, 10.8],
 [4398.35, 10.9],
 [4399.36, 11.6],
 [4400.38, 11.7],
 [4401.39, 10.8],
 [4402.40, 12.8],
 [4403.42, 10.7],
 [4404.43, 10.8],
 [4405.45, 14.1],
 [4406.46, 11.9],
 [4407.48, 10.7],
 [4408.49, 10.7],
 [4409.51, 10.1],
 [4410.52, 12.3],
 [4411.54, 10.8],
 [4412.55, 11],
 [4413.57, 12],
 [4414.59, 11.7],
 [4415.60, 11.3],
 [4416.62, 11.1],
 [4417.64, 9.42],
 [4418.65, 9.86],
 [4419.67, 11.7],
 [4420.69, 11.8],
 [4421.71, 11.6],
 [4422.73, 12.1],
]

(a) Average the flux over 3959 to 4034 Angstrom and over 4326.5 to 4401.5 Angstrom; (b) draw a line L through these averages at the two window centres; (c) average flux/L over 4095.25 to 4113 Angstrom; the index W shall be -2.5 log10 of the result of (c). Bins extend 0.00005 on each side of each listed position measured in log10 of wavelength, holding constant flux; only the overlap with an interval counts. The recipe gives 0.16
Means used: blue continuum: 19.7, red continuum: 12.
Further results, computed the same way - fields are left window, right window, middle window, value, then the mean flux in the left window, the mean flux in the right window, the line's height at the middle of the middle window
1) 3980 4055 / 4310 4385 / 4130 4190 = 0.33 mag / 22.7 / 12.3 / 18.2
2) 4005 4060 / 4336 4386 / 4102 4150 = 0.40 mag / 24.7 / 12.2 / 21.1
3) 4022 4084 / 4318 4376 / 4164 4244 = 0.32 mag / 23.2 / 12.5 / 17.7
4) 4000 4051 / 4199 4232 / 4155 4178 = 0.20 mag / 23.8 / 13.1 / 15.8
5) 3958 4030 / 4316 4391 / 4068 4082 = -0.03 mag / 19.6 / 12.2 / 17.9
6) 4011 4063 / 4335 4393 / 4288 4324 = 0.12 mag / 24.9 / 12.1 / 14.4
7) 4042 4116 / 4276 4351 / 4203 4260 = 0.18 mag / 20.2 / 12.9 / 15.4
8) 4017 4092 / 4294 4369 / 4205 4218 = 0.25 mag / 22.6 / 12.6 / 16.9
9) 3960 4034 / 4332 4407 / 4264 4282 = 0.03 mag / 19.8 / 12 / 14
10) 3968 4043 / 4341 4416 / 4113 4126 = 0.17 mag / 20.5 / 11.9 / 17.9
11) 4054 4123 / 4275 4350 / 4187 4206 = 0.20 mag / 17.9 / 12.9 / 15.5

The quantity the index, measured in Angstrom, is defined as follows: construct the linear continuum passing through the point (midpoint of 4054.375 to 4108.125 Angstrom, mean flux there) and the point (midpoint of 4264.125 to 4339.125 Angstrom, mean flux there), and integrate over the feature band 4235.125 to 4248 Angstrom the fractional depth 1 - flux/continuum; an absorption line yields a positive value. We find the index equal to 1.3 Angstrom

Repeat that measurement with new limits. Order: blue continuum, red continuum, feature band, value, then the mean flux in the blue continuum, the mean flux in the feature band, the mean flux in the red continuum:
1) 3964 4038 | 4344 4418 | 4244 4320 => 4.29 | 19.9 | 13.1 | 11.8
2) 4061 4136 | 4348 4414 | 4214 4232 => 2.03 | 16.5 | 12.8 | 11.8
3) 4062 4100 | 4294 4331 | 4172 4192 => 2.51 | 17.8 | 13.6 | 12.7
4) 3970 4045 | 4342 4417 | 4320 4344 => 0.93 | 20.8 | 12.5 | 11.9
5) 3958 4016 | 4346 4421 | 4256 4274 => 0.76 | 18.6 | 13.2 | 11.7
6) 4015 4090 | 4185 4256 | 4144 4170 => 5.27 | 22.7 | 13.3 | 13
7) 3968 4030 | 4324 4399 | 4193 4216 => 3.67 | 20.2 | 13.1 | 12.1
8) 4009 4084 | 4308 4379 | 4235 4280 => 6.69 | 23.2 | 13.2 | 12.4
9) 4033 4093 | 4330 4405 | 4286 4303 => 1.48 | 22.5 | 13.3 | 12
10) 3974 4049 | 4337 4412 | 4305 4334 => 2.05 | 21.6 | 12.4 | 11.9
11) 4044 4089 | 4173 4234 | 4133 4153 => 4.13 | 22.7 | 13.8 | 13.2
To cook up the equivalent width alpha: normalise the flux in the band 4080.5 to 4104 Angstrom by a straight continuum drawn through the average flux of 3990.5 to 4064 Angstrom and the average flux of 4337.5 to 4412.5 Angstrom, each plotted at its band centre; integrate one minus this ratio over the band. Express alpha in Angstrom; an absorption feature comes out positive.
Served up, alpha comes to 6.0 Angstrom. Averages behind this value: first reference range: 23.7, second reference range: 11.9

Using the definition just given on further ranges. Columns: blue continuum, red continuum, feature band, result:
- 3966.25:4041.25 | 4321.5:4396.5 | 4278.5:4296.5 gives 0.4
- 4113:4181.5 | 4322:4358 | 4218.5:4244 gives 0.7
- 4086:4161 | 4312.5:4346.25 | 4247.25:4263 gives 0.4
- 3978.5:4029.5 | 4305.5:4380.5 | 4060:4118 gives 5.1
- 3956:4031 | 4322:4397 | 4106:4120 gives 1.5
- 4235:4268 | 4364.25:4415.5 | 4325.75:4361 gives -1.5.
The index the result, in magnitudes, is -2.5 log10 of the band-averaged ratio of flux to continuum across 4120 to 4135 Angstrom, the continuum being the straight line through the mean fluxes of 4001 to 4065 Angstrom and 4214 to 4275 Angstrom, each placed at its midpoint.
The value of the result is 0.32 mag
